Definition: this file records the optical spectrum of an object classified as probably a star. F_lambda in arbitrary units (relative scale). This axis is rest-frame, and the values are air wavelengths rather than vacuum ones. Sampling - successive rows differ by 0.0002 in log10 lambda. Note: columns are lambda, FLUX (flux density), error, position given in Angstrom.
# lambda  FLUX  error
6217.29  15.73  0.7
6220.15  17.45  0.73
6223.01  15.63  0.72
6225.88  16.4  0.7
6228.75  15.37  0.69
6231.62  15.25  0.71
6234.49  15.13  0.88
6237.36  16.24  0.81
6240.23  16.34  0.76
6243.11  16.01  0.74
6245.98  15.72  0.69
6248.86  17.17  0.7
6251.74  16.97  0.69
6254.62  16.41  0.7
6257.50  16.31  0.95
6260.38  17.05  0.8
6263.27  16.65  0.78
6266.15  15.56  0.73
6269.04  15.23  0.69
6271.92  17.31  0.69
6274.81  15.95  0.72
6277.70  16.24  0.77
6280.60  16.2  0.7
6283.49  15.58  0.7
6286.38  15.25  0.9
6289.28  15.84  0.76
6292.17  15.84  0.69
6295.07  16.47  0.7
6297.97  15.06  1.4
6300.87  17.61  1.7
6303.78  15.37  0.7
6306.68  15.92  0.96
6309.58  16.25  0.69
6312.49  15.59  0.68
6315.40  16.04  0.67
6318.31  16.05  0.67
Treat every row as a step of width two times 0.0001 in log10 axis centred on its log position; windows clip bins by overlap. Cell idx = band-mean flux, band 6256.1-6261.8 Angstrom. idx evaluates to 16.7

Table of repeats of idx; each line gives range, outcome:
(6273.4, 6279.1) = 16.1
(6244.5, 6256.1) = 16.6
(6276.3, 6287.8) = 15.8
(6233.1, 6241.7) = 15.9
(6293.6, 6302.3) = 16.4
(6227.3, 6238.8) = 15.5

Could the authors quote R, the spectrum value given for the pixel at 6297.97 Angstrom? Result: 15.06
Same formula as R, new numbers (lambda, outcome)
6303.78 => 15.37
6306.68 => 15.92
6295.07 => 16.47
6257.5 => 16.31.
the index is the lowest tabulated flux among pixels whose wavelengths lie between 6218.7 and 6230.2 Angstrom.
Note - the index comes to 15.37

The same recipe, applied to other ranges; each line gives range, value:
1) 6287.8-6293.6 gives 15.84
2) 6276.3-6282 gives 16.2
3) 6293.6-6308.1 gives 15.06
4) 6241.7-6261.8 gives 15.72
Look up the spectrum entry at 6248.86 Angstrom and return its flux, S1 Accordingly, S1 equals 17.17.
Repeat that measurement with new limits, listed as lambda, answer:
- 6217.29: 15.73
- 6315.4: 16.04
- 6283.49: 15.58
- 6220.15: 17.45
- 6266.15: 15.56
